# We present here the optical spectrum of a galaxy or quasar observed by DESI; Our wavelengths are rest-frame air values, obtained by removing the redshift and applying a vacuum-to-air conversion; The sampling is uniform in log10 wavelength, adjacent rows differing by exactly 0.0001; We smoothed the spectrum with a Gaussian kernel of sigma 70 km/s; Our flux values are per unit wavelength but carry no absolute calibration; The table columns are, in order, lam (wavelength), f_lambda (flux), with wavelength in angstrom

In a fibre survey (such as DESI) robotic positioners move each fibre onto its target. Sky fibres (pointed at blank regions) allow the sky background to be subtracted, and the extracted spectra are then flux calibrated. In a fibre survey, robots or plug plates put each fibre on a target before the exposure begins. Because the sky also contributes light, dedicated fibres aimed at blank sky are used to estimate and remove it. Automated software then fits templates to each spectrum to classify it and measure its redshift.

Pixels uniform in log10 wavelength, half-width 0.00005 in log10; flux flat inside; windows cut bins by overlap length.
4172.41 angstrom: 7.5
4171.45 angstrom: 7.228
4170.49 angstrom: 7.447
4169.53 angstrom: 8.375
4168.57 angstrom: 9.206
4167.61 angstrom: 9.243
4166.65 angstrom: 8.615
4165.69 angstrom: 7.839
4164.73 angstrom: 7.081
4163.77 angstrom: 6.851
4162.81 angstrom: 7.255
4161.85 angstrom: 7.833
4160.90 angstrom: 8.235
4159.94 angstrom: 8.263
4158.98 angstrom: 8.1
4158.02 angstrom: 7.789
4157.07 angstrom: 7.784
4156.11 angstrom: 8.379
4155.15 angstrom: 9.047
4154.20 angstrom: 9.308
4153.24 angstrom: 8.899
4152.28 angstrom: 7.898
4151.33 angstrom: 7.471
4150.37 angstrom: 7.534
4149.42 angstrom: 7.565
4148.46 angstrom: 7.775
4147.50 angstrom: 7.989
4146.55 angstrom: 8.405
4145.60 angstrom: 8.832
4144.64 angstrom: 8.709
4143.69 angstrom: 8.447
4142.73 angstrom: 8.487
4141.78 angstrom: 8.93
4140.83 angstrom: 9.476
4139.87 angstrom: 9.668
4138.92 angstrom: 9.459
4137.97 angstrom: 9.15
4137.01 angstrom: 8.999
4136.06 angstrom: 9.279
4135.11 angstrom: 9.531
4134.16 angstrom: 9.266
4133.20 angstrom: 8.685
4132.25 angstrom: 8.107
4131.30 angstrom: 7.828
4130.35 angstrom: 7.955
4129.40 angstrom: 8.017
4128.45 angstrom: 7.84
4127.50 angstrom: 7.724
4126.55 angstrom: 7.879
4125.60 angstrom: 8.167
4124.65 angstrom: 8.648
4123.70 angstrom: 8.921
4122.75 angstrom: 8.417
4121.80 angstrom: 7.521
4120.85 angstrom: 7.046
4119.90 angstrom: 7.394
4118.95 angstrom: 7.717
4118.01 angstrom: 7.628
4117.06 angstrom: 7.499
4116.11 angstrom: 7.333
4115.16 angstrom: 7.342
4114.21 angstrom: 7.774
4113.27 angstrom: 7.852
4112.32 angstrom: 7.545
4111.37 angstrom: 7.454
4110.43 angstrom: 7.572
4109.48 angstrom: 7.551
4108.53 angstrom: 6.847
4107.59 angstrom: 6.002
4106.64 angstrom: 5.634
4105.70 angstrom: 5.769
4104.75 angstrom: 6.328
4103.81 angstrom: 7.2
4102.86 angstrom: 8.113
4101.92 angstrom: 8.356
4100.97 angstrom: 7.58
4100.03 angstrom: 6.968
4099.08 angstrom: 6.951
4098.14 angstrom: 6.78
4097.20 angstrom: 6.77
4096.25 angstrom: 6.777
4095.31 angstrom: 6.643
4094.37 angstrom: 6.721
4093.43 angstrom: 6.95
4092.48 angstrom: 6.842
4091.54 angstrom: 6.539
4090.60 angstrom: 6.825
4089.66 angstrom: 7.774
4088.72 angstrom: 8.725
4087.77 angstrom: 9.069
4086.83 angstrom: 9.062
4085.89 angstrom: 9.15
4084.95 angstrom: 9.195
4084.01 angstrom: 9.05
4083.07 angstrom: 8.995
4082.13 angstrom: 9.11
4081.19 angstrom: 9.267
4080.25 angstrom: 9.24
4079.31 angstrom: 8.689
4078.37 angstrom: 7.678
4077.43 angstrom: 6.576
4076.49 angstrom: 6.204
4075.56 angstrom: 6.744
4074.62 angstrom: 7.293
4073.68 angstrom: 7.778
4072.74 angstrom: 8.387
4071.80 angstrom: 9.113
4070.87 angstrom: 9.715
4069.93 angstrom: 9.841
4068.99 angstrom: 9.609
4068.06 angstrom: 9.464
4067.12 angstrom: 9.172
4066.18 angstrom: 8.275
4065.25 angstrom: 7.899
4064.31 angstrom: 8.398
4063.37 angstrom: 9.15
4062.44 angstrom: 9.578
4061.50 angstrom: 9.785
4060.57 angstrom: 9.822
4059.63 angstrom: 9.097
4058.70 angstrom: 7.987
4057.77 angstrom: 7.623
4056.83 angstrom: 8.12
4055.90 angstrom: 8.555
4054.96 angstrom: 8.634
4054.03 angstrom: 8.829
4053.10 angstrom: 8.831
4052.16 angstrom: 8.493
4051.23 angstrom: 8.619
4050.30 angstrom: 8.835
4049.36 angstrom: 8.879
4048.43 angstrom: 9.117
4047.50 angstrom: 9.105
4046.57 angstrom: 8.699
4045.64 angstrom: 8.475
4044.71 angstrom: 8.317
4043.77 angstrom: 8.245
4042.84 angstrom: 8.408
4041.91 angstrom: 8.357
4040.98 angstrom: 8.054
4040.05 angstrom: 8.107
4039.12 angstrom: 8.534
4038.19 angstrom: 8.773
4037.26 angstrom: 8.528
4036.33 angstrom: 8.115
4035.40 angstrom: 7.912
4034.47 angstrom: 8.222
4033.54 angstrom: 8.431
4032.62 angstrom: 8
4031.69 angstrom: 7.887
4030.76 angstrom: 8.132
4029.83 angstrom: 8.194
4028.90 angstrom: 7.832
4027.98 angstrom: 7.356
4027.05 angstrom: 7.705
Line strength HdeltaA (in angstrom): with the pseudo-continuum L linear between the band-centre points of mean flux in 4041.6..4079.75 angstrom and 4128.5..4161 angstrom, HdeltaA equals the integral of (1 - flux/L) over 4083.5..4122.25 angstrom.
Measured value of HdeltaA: 5.1 angstrom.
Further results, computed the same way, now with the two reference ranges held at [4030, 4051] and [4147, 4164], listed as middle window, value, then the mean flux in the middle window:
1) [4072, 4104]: 1.8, 7.78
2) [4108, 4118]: 0.8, 7.47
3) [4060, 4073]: -1.3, 9.17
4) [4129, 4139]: -0.8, 8.73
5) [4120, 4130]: 0.2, 7.99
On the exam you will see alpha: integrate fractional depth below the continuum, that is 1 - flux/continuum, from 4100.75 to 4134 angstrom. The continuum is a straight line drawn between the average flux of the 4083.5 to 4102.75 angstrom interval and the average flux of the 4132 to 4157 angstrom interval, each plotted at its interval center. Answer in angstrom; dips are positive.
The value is 2.2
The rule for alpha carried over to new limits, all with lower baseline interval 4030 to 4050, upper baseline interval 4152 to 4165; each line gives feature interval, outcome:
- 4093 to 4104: 1.4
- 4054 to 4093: -0.9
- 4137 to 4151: -0.9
